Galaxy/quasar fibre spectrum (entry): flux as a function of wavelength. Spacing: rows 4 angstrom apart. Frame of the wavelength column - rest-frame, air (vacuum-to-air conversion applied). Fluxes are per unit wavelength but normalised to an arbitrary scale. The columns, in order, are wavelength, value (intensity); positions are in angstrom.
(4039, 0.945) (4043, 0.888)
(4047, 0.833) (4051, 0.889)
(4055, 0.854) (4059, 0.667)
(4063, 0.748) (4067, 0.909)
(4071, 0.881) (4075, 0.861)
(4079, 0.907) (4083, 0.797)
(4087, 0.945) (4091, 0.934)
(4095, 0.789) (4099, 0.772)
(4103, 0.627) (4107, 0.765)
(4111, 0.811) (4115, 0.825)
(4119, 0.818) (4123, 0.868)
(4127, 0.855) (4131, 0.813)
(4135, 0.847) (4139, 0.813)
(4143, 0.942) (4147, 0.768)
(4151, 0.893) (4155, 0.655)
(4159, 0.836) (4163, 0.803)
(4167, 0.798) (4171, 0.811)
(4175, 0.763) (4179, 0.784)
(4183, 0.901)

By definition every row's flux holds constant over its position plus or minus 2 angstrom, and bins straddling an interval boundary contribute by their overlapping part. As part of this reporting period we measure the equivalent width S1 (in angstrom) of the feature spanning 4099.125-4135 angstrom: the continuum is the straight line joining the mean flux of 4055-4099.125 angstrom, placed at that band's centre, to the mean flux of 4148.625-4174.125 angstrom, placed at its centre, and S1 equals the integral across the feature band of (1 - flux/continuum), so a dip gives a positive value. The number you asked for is 0.9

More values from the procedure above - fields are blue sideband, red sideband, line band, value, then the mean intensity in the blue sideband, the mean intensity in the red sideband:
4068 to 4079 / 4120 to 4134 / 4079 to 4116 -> 2.2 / 0.881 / 0.843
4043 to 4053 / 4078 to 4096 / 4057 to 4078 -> 1.3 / 0.866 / 0.877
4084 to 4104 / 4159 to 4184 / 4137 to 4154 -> -0.6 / 0.822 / 0.808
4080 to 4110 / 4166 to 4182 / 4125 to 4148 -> -1.2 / 0.808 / 0.795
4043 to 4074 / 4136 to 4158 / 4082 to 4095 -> -0.9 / 0.831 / 0.817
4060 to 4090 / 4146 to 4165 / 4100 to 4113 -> 1.5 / 0.86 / 0.792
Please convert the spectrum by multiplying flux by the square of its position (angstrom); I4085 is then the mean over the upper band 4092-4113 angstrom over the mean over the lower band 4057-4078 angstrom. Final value 0.95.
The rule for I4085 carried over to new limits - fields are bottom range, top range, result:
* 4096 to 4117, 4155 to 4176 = 1.07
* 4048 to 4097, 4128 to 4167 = 1.00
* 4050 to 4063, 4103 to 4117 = 1.01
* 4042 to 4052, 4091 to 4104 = 0.91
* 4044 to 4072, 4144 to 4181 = 1.01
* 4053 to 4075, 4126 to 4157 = 1.05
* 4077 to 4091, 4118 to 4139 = 0.96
